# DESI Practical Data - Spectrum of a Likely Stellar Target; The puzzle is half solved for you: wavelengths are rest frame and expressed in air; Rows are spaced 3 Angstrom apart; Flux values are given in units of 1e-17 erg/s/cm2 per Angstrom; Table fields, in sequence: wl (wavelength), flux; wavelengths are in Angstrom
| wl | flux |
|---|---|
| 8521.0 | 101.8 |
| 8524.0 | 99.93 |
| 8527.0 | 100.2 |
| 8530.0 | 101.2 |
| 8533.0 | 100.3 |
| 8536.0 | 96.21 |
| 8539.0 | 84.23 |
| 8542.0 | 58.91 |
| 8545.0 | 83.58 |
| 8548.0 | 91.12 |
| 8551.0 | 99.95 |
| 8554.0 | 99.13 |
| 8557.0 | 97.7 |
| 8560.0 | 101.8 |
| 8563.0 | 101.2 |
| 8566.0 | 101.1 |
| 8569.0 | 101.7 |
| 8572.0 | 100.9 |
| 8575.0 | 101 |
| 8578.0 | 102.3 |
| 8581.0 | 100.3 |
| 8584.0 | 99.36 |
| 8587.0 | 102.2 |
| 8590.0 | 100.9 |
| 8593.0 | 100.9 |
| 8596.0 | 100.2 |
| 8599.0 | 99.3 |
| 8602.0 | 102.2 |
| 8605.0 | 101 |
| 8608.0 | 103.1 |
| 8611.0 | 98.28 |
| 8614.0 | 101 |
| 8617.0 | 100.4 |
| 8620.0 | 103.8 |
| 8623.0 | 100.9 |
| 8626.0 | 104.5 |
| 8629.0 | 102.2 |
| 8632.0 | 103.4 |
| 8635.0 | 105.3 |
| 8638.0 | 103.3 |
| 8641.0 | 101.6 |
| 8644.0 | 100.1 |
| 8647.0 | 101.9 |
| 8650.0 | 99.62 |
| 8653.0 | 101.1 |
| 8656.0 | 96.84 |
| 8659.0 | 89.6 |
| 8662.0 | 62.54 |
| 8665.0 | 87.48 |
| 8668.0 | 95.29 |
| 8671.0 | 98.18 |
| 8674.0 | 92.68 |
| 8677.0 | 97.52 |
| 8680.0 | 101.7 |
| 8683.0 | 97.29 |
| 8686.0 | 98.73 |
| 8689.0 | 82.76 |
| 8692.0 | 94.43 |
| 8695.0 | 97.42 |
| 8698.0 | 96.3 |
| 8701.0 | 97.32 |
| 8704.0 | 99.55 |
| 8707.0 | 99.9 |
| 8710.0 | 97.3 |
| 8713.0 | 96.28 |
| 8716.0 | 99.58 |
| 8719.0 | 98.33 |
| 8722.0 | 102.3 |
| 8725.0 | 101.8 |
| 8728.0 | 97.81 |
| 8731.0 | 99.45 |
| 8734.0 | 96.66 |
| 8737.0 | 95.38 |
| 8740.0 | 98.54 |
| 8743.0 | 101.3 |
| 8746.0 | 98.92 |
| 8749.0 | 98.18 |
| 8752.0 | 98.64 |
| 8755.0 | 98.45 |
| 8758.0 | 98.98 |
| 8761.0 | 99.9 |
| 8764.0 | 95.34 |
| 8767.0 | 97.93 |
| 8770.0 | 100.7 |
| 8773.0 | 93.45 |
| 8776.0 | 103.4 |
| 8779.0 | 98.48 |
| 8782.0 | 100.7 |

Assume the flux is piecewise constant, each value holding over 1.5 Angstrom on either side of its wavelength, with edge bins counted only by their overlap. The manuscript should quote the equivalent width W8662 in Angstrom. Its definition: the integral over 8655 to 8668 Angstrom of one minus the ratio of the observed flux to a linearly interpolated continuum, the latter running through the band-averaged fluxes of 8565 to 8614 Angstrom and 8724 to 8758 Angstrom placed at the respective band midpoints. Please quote 1.9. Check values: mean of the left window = 101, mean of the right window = 98.6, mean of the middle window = 84.9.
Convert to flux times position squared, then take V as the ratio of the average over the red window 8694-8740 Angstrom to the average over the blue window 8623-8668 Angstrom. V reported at 1.03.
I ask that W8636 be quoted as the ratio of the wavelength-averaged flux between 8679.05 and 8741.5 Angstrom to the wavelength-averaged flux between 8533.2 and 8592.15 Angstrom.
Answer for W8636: 1.01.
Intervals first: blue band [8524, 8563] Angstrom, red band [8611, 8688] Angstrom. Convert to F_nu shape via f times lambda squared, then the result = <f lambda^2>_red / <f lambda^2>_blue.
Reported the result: 1.1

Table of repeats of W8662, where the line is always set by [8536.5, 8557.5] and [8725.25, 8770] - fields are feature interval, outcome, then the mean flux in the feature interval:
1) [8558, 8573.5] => -2.2 Angstrom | 101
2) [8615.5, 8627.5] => -1.4 Angstrom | 102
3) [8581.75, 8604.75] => -2.7 Angstrom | 101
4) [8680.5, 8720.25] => -0.3 Angstrom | 96.7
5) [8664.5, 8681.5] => -0.3 Angstrom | 95.9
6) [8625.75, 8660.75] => -2.8 Angstrom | 100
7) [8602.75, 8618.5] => -1.7 Angstrom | 101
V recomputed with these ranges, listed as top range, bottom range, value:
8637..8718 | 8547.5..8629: 0.97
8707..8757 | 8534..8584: 1.08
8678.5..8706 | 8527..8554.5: 1.10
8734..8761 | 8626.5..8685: 1.04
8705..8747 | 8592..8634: 1.00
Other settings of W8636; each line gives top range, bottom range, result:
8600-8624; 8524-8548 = 1.13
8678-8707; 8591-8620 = 0.96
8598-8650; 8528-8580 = 1.07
